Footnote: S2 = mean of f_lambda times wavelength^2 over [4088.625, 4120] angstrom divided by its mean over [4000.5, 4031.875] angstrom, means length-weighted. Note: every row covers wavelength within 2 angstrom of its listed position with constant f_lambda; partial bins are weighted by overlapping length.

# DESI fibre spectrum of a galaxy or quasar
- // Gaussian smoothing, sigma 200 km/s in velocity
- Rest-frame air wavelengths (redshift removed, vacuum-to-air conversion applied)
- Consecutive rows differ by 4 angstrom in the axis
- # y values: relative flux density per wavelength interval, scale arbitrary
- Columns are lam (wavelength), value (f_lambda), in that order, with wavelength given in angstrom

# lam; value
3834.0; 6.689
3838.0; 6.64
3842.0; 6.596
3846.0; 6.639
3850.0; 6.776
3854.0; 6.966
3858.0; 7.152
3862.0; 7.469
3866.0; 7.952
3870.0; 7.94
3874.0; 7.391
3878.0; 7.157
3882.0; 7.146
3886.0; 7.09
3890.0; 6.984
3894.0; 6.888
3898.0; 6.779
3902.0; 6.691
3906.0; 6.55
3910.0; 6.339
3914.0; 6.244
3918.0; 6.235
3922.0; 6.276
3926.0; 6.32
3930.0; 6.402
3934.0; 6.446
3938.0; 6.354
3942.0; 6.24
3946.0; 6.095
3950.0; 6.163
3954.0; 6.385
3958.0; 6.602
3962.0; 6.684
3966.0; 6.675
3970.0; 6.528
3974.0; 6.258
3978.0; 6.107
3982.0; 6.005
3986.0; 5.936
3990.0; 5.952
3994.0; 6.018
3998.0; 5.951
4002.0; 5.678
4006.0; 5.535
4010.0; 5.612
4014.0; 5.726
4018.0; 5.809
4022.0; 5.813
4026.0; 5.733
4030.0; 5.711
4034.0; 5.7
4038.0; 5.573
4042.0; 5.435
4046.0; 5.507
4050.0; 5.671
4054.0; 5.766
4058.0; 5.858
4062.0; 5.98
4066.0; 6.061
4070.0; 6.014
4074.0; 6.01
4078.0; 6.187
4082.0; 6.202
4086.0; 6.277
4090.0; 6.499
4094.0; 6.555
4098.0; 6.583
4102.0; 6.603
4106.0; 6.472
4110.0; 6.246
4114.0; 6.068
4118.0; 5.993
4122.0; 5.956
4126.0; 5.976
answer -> 1.2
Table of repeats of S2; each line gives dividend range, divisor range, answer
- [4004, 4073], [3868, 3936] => 0.91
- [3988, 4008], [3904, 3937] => 0.95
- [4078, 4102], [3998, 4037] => 1.16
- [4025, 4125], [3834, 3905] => 0.95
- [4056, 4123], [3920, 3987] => 1.05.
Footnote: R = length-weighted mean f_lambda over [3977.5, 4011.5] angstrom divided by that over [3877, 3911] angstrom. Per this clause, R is 0.9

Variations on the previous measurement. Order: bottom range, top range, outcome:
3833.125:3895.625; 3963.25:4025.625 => 0.84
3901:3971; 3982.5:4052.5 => 0.90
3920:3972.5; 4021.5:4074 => 0.90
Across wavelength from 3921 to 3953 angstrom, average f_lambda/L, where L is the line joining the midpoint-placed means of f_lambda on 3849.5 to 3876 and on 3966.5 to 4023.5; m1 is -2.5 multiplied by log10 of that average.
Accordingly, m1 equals 0.05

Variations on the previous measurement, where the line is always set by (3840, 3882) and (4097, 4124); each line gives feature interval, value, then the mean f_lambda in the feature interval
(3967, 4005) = 0.12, 6.05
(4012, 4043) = 0.16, 5.7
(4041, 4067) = 0.13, 5.75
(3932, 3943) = 0.09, 6.36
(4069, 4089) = 0.04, 6.16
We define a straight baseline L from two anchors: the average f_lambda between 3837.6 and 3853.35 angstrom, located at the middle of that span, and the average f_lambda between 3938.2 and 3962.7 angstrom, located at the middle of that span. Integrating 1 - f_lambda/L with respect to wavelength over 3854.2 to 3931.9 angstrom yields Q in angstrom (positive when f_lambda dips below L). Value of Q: -4.3 angstrom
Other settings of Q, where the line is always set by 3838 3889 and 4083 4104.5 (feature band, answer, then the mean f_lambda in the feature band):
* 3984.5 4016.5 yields 4.6 angstrom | 5.8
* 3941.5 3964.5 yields 1.7 angstrom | 6.38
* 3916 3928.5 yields 1.3 angstrom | 6.28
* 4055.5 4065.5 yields 1.0 angstrom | 5.93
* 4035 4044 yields 1.5 angstrom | 5.53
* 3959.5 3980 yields 1.2 angstrom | 6.45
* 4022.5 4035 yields 1.8 angstrom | 5.73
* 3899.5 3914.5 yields 1.2 angstrom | 6.49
